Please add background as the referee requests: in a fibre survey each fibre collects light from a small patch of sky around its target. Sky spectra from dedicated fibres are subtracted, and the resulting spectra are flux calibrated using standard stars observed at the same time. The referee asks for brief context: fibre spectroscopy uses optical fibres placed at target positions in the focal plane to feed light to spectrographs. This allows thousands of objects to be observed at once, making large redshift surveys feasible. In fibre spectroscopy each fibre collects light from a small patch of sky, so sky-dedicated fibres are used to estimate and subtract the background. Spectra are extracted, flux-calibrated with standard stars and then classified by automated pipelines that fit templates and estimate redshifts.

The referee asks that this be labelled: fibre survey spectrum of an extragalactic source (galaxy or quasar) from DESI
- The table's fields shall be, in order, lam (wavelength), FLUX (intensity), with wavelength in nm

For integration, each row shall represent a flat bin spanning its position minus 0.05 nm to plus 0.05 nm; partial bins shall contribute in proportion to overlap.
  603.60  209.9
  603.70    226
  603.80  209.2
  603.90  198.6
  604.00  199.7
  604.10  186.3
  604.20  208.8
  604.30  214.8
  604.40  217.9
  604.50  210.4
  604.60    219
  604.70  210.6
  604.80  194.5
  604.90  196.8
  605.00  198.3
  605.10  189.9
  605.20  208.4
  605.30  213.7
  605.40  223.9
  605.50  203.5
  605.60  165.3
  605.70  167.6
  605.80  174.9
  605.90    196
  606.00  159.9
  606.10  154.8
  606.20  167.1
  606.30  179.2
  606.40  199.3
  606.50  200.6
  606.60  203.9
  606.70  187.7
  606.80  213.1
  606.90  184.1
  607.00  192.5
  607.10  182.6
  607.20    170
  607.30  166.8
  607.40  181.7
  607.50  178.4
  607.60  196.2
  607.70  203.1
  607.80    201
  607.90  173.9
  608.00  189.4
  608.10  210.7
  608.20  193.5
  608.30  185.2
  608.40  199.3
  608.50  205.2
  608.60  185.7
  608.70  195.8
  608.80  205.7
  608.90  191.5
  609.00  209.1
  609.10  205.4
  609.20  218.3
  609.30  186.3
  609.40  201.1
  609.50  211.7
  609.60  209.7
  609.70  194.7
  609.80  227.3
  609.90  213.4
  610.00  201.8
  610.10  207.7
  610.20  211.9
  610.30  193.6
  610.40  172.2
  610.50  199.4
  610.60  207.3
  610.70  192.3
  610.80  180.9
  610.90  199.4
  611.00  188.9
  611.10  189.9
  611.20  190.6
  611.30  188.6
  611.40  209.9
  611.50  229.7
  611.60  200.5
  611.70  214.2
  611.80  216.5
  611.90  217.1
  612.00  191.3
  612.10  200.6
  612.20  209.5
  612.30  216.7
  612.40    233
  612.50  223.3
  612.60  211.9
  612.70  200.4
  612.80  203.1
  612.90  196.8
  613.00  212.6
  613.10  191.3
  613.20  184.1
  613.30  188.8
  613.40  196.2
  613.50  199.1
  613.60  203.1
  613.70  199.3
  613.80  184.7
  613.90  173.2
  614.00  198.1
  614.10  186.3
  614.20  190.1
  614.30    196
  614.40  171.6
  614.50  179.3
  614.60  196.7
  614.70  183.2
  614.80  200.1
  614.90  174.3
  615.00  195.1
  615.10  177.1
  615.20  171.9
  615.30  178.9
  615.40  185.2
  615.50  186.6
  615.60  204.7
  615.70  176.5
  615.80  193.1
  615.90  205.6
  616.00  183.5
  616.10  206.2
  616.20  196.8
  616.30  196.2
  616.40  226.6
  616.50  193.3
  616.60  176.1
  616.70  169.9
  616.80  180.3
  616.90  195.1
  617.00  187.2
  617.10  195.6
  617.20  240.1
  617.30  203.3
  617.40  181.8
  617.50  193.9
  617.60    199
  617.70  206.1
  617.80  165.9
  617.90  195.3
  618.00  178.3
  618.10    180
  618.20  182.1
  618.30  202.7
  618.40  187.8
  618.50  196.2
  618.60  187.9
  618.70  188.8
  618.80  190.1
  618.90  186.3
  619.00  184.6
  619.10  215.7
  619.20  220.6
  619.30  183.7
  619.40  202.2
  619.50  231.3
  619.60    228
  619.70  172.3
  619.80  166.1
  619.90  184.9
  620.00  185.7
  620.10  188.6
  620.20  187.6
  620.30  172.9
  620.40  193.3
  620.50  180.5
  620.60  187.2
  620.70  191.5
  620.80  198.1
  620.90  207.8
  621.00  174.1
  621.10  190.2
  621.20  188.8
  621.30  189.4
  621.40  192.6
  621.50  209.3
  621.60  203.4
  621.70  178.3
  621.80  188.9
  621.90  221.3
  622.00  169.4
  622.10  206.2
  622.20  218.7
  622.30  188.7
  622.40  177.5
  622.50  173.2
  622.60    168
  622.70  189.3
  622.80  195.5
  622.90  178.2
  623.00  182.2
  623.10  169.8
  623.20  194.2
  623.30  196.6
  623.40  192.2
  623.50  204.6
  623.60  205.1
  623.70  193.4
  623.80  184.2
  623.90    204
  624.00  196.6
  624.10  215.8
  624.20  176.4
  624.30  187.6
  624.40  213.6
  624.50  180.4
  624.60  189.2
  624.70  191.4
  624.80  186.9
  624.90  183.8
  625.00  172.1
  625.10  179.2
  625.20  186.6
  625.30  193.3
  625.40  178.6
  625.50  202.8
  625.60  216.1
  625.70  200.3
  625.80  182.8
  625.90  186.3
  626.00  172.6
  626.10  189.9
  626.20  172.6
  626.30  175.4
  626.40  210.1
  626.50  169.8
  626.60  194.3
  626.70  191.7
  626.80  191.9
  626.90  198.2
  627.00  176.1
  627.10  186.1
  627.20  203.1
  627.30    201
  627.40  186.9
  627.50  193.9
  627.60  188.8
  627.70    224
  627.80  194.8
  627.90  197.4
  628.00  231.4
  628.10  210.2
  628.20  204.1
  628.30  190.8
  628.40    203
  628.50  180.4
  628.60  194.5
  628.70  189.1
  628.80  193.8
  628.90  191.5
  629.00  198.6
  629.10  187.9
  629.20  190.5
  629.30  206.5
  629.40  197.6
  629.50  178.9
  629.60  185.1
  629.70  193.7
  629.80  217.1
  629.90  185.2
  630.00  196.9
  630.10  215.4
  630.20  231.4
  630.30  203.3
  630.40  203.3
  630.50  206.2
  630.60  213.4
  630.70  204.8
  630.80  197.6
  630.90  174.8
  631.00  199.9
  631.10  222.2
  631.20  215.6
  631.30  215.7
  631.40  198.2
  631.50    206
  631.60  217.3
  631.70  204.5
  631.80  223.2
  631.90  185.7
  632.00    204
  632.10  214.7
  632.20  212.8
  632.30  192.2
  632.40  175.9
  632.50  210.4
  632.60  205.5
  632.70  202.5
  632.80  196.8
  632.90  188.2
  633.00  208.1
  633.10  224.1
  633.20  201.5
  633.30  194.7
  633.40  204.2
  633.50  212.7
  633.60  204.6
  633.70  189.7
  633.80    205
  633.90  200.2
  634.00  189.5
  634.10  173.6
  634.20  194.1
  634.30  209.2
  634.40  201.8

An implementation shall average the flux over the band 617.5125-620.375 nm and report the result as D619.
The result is 192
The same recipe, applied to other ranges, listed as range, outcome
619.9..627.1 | 190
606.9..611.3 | 196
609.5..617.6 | 197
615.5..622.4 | 193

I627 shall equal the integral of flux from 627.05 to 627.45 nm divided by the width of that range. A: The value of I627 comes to 194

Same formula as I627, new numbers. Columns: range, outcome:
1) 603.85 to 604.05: 199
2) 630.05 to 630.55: 212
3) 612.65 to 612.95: 200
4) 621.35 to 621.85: 195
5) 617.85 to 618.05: 187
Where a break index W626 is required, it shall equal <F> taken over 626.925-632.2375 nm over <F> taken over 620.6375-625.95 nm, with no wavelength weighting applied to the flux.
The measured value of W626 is 1.05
